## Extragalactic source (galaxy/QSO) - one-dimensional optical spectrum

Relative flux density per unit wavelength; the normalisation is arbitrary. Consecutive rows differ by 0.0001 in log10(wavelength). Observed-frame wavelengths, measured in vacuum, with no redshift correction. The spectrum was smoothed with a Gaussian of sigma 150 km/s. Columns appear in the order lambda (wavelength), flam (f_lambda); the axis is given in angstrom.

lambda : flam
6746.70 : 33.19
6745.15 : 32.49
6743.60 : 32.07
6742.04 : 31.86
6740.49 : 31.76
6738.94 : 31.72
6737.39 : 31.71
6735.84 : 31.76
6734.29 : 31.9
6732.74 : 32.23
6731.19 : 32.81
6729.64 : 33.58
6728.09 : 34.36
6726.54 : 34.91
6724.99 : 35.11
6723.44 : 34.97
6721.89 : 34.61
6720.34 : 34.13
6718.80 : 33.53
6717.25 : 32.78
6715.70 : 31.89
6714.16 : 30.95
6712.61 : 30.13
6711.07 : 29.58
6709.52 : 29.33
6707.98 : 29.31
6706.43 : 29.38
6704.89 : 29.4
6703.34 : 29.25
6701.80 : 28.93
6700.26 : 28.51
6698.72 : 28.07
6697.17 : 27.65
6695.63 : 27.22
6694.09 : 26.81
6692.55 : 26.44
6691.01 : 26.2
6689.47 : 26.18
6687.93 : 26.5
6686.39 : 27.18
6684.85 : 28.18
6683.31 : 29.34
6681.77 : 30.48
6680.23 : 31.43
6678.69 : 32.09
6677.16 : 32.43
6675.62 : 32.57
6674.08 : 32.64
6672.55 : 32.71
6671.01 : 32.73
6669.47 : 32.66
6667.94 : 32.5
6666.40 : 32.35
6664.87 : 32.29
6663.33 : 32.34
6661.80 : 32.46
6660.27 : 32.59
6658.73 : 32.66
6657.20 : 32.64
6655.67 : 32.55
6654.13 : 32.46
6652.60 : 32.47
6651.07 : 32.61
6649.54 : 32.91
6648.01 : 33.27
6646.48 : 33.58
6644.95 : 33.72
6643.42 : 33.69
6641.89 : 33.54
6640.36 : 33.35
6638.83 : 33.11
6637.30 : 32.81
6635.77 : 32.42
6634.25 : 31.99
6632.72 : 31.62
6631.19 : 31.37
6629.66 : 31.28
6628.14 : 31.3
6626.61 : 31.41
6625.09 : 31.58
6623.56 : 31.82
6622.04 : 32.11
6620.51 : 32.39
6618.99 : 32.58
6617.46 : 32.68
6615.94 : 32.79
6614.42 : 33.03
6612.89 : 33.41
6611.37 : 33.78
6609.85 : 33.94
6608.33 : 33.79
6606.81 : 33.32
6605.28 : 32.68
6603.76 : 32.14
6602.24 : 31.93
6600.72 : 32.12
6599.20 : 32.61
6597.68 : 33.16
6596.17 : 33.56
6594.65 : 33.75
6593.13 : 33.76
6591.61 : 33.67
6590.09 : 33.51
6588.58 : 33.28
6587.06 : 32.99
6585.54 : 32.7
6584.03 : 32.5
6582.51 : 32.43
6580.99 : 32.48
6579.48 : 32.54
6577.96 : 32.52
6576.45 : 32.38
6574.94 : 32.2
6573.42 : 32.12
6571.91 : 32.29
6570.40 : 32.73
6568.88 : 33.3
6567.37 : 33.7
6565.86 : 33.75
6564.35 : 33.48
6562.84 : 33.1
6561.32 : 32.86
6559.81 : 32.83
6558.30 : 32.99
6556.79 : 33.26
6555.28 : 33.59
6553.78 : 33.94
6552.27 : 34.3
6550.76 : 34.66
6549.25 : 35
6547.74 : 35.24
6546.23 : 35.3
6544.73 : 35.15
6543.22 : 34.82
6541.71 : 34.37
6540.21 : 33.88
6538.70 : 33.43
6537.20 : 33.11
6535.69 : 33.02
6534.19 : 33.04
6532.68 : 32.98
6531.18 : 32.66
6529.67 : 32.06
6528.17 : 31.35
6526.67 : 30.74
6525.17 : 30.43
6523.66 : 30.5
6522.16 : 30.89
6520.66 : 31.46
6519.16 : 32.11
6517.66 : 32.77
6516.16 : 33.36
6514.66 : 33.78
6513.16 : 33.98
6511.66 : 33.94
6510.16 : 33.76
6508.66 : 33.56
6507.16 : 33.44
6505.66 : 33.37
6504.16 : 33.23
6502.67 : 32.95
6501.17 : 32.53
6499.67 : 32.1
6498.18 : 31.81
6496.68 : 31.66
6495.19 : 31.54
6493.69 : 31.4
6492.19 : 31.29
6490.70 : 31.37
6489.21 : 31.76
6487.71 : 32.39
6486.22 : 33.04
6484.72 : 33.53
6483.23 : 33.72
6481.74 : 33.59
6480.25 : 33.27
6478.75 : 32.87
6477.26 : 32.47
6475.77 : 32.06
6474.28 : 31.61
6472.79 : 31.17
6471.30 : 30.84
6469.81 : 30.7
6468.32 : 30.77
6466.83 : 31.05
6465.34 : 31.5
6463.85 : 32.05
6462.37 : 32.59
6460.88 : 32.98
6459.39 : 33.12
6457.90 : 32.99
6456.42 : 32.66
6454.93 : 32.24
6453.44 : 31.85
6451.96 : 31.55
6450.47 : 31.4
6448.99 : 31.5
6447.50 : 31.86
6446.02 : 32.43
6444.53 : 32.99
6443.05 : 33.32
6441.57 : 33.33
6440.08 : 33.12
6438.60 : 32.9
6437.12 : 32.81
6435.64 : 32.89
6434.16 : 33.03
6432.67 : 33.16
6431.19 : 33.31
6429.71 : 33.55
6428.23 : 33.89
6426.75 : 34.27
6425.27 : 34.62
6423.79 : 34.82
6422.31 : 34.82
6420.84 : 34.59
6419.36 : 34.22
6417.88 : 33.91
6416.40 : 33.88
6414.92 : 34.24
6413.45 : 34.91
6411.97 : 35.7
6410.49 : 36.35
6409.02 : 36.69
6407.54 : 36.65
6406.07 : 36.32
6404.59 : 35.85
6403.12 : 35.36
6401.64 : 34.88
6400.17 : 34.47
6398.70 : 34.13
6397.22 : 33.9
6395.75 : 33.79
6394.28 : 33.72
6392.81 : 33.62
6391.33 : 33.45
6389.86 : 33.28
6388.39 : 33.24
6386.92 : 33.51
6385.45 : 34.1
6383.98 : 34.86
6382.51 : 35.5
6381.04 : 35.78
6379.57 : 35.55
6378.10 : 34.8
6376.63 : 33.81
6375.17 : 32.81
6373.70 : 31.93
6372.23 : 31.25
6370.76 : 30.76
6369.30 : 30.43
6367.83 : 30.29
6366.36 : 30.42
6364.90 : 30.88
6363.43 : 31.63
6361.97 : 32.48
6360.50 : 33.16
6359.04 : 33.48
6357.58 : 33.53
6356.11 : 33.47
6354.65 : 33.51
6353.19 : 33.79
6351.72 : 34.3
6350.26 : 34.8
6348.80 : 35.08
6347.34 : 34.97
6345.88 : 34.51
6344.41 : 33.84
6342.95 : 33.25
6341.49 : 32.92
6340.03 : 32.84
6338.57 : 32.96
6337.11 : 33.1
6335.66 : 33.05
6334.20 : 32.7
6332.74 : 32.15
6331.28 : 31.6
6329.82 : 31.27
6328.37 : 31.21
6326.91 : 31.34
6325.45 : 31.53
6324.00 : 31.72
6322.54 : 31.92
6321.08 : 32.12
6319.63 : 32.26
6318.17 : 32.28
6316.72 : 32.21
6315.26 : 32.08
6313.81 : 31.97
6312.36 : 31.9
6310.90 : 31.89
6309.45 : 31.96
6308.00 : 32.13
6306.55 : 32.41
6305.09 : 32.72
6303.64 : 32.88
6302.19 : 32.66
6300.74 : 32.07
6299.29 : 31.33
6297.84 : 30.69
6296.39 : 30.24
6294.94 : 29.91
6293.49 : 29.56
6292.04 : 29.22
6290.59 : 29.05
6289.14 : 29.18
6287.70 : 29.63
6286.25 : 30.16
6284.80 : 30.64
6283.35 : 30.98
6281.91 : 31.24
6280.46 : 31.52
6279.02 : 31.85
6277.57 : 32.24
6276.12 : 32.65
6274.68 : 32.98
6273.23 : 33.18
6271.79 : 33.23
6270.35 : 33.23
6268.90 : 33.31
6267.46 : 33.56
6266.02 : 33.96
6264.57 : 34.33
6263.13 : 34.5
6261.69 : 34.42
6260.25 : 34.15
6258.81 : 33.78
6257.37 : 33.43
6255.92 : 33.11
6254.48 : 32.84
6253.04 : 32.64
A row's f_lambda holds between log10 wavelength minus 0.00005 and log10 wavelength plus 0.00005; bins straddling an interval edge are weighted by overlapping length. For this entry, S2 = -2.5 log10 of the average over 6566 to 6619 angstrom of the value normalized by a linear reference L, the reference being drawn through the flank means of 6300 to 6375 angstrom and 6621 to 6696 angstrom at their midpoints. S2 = -0.04 mag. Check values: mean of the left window 32.5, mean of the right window 31.5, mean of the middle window 32.9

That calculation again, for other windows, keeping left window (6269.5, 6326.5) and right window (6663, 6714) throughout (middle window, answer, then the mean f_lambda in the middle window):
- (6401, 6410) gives -0.16 mag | 36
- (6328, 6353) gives -0.06 mag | 33.3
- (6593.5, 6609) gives -0.09 mag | 32.9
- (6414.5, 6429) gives -0.11 mag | 34.3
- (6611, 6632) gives -0.07 mag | 32.2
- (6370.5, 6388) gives -0.09 mag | 33.8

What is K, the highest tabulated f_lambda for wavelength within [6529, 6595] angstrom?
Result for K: 35.3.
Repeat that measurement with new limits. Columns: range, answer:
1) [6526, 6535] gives 33.04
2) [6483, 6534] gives 33.98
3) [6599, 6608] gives 33.32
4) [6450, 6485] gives 33.72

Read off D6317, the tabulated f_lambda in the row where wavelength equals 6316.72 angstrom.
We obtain 32.21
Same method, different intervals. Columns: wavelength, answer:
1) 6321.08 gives 32.12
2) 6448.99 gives 31.5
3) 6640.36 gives 33.35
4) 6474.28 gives 31.61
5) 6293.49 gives 29.56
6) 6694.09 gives 26.81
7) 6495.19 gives 31.54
